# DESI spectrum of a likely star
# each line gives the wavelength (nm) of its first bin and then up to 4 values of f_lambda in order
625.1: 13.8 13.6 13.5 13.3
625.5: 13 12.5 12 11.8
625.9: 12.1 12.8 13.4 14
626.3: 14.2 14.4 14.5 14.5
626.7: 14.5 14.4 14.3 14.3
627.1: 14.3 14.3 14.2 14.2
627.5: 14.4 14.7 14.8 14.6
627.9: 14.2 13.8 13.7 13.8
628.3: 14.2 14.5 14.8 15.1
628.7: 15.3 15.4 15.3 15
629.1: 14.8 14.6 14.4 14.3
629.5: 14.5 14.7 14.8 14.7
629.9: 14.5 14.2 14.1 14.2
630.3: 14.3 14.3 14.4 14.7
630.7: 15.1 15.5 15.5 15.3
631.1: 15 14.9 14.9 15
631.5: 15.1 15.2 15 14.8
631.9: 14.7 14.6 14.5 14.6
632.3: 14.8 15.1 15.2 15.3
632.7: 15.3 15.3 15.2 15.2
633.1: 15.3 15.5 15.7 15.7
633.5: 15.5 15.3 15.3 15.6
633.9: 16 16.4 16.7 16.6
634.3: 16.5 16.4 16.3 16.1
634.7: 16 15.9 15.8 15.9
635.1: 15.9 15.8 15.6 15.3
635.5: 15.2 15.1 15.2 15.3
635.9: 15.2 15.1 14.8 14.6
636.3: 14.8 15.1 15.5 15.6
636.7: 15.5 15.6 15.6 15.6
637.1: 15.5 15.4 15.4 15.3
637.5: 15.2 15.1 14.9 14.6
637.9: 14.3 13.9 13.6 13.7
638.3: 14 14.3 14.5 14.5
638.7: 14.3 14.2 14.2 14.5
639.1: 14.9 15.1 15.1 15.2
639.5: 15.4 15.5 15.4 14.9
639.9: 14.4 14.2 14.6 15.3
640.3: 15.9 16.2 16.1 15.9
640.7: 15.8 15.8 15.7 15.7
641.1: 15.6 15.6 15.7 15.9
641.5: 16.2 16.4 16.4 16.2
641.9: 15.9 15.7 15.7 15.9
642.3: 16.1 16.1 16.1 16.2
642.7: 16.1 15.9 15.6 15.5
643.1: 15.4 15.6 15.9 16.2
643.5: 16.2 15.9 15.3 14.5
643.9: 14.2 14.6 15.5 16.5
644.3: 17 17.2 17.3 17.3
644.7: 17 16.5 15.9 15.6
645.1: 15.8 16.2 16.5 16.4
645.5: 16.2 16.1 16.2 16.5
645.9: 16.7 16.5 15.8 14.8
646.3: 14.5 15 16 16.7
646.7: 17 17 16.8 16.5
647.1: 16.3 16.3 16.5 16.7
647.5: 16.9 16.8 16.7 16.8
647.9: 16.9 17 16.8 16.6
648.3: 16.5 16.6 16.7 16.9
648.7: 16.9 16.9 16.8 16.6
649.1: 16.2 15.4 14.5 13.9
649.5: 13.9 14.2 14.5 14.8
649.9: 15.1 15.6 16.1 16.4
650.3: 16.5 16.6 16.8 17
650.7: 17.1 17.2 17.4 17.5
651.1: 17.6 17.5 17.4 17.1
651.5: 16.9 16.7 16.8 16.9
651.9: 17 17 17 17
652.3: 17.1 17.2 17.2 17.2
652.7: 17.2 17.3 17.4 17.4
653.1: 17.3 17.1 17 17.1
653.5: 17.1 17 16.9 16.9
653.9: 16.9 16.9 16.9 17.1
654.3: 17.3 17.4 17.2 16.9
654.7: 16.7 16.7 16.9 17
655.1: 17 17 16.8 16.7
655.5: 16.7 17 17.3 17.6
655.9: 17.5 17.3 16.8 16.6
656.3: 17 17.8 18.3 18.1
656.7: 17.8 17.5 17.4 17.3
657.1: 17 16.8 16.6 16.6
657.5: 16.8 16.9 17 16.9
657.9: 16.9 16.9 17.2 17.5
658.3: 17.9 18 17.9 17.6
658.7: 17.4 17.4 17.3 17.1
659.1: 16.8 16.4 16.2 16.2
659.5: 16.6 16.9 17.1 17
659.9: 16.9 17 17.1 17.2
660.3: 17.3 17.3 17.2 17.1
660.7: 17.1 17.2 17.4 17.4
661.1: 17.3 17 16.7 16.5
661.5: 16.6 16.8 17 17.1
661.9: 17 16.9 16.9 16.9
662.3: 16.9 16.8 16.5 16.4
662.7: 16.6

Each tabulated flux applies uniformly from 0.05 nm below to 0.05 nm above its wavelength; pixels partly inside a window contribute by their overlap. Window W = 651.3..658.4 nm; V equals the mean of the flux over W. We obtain 17.1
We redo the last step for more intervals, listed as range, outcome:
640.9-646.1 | 16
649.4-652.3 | 16.5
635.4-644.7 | 15.4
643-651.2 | 16.2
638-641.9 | 15.2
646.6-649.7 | 16.3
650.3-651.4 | 17.2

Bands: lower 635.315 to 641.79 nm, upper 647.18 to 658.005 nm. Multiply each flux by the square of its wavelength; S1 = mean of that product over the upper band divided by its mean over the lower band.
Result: 1.16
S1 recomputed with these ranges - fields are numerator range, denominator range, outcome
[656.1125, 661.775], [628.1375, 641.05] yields 1.22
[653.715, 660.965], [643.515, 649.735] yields 1.10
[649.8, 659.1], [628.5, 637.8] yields 1.20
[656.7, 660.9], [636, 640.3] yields 1.23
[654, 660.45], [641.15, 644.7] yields 1.12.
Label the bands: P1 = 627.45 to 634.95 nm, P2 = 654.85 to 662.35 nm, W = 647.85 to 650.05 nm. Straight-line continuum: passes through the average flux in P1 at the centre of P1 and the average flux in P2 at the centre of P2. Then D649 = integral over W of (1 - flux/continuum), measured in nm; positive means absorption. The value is 0.07 nm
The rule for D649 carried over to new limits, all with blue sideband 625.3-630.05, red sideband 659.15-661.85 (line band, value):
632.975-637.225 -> -0.23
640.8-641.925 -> -0.04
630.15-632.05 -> -0.05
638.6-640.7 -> 0.02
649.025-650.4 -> 0.07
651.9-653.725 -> -0.09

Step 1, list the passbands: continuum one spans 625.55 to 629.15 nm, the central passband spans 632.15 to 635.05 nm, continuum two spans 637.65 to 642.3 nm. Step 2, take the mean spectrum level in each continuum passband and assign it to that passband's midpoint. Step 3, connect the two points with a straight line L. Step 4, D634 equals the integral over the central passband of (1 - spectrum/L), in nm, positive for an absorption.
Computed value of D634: -0.20 nm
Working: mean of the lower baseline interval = 14.1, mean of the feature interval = 15.7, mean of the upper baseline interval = 15.2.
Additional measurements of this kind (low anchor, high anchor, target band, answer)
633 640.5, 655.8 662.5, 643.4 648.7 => -0.09 nm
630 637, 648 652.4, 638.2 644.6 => 0.13 nm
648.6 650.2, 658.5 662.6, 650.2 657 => -0.45 nm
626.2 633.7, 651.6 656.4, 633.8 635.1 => -0.09 nm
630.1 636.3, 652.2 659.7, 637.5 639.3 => 0.15 nm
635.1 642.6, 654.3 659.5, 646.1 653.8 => -0.06 nm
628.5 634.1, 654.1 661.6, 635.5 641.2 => 0.19 nm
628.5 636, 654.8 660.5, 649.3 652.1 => 0.05 nm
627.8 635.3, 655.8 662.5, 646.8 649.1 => -0.06 nm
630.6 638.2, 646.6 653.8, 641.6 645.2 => 0.02 nm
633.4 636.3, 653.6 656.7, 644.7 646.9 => 0.04 nm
